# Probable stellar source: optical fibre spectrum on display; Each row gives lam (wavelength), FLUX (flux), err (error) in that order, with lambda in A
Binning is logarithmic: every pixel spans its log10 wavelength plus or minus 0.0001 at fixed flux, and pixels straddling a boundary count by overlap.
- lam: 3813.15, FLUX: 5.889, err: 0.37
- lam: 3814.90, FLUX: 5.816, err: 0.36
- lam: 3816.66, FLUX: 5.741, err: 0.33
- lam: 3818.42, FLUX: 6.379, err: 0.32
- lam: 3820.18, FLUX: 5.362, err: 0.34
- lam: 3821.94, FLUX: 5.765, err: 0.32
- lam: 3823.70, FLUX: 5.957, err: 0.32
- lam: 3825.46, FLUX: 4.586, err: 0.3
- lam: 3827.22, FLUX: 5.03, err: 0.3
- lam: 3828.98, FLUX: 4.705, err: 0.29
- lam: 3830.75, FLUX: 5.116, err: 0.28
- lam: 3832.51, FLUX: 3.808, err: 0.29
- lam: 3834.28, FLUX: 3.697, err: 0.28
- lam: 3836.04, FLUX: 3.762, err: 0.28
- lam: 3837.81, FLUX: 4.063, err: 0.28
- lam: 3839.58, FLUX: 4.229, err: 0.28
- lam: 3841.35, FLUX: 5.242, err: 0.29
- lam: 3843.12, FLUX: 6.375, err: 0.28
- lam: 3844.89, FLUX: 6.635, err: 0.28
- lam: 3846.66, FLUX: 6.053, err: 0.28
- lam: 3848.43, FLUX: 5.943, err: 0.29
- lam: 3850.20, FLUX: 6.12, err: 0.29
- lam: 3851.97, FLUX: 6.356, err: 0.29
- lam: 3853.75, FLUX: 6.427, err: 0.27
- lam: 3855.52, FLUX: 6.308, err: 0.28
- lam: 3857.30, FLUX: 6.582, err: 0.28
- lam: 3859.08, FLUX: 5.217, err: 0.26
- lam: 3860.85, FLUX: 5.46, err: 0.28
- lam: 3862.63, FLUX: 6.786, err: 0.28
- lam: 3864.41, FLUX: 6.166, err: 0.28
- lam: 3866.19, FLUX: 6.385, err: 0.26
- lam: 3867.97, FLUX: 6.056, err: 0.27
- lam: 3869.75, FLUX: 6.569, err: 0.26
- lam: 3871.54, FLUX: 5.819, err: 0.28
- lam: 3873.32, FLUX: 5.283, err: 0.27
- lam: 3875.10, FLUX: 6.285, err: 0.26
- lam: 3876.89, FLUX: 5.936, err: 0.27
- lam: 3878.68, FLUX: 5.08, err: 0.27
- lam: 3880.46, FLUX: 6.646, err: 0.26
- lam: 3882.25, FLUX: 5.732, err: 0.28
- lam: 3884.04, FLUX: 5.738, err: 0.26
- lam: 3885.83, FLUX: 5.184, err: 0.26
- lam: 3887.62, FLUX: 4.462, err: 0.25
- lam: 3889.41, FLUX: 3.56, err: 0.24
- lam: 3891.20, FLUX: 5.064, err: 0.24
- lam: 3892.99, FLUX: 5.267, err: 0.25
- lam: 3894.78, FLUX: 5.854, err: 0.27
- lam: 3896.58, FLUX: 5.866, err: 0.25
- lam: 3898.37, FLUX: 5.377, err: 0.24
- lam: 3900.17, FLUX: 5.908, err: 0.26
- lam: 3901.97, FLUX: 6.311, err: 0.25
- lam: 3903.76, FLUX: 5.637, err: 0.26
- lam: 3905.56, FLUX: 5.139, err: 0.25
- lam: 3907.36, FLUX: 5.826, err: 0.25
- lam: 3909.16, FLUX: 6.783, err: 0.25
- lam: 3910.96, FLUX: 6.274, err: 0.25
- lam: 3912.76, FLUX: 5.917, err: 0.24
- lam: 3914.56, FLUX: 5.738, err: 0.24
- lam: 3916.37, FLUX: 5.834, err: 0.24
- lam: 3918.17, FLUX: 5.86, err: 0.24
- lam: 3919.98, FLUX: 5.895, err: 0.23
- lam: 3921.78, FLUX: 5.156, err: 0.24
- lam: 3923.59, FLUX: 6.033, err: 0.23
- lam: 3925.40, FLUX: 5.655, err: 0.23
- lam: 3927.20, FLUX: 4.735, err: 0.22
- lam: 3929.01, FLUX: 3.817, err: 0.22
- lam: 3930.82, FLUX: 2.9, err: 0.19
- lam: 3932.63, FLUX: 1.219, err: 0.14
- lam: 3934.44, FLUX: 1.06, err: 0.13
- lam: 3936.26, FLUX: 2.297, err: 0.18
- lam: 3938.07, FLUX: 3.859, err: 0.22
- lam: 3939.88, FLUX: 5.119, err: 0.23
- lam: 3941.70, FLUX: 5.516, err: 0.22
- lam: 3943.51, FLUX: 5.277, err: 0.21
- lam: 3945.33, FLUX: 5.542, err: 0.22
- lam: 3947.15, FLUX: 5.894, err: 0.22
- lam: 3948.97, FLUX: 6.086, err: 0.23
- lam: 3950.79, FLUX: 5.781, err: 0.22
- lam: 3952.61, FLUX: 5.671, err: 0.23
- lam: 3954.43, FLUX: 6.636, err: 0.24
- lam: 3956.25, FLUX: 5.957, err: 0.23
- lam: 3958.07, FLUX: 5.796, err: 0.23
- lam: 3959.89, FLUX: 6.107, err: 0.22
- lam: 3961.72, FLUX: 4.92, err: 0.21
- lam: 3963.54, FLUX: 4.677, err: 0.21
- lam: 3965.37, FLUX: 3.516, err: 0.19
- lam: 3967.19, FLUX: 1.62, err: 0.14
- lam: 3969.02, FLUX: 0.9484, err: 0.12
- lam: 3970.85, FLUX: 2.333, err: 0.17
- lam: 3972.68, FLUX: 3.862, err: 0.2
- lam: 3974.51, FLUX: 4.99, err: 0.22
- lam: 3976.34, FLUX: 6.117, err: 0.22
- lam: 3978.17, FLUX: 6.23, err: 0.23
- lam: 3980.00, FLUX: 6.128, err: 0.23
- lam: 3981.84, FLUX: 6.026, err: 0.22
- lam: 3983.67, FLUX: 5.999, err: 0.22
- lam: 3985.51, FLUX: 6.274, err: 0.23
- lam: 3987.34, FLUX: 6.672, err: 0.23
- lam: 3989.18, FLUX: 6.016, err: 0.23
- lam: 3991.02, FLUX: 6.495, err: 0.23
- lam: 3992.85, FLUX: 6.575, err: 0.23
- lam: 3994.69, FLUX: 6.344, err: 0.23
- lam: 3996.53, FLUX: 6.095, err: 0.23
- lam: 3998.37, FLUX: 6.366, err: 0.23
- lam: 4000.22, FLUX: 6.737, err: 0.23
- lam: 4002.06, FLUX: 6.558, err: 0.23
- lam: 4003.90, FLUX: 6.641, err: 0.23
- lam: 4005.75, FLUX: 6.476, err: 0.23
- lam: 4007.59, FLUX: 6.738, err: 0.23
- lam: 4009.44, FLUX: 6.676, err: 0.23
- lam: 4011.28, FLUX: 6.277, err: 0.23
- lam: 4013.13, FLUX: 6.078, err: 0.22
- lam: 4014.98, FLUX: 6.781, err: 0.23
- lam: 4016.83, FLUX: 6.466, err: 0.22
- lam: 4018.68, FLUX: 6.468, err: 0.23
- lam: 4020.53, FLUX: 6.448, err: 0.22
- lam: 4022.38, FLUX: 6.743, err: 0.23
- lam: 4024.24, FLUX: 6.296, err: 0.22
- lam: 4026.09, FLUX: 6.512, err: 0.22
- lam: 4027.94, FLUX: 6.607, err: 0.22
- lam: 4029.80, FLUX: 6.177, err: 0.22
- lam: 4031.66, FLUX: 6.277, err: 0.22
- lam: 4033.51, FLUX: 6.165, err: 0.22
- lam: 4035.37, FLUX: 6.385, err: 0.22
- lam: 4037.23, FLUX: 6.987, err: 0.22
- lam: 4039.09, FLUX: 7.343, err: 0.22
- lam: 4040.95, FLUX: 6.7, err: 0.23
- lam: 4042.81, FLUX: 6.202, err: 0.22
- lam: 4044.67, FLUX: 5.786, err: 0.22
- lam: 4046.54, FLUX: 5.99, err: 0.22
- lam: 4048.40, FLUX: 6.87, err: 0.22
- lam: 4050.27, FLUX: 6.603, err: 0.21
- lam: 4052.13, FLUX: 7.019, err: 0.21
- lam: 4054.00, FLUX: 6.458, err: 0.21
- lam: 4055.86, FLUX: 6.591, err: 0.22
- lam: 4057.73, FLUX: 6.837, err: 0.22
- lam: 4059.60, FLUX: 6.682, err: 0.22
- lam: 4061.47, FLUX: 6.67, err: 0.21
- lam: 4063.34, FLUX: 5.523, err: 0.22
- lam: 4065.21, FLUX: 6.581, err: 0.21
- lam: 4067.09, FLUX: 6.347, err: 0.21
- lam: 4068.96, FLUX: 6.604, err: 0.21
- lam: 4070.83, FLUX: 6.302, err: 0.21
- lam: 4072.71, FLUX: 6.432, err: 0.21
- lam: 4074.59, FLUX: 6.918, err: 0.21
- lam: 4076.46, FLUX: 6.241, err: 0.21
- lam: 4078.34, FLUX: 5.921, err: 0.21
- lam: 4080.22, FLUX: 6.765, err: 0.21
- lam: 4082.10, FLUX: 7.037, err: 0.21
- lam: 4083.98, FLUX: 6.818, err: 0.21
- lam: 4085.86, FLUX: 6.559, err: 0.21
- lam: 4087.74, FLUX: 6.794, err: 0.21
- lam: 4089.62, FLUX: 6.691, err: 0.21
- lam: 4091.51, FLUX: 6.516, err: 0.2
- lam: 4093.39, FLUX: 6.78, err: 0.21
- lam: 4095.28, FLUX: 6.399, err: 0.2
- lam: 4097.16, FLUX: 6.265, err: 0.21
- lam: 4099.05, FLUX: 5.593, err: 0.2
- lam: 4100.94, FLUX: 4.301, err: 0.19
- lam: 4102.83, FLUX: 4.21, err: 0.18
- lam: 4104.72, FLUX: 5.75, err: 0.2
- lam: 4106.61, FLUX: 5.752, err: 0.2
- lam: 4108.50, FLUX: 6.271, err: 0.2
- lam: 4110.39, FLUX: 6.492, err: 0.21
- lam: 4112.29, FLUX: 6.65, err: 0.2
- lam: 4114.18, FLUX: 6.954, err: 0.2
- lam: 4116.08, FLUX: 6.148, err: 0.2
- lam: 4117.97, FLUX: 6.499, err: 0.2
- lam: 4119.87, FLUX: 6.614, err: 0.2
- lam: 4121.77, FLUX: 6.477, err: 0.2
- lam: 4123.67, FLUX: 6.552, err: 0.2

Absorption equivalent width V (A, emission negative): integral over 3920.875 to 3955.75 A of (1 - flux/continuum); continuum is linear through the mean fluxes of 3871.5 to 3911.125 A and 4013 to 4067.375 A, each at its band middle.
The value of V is 7.2 A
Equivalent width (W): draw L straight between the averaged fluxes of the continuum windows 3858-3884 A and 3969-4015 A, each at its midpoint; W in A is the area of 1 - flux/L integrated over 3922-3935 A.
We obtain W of 4.75 A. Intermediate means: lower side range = 5.96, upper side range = 5.94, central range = 3.78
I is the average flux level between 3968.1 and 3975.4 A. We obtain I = 3.02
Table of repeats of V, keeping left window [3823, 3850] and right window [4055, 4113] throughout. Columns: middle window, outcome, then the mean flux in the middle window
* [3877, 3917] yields -1.94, 5.61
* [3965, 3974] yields 5.05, 2.51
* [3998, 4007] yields -1.06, 6.57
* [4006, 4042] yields -3.25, 6.53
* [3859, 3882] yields -3.47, 6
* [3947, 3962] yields -0.73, 5.91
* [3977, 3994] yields -1.38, 6.27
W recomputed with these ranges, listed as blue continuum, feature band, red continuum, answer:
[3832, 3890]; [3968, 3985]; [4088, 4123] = 3.2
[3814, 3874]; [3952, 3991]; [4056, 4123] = 5.7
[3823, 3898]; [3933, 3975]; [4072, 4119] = 9.8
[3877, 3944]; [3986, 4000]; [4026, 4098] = -1.2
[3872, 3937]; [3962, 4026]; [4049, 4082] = 2.2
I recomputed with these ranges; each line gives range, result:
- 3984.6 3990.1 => 6.32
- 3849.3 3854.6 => 6.3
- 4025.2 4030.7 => 6.43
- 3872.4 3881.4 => 5.85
